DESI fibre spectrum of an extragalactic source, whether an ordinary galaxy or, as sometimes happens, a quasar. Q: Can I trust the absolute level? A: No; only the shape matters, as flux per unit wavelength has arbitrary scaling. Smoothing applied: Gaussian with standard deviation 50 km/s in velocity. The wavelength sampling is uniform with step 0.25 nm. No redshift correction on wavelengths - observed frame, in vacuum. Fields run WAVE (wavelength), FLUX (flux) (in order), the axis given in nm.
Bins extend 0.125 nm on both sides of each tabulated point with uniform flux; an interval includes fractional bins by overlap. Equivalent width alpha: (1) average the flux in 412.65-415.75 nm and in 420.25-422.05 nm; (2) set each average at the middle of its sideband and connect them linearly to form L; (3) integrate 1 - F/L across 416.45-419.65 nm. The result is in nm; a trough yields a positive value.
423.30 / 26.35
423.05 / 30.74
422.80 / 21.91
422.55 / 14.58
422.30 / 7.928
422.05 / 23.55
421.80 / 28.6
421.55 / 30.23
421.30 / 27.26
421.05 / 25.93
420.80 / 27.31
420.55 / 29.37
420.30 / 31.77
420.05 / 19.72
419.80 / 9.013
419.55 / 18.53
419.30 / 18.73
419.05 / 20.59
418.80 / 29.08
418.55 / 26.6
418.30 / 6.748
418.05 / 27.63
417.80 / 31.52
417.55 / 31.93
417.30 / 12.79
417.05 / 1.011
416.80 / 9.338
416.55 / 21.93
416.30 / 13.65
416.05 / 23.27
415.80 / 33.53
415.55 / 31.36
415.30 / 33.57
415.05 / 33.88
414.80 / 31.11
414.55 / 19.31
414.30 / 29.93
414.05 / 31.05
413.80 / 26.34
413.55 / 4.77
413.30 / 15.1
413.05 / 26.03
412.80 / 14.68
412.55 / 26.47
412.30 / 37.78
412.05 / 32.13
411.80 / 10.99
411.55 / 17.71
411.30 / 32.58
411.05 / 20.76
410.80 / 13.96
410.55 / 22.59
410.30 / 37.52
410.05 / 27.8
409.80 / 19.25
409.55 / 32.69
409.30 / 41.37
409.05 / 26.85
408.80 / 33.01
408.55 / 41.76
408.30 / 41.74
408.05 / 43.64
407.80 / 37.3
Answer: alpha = 0.84 nm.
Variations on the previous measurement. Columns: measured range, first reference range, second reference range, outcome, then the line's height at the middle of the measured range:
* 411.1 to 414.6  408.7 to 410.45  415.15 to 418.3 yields 0.479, 27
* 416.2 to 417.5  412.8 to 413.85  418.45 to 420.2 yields 0.420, 19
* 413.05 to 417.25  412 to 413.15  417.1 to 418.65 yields 0.382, 24.5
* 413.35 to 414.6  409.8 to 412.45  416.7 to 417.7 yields -0.136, 20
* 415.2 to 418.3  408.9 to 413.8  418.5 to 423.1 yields 0.227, 23.6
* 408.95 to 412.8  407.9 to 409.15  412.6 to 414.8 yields 0.500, 30.4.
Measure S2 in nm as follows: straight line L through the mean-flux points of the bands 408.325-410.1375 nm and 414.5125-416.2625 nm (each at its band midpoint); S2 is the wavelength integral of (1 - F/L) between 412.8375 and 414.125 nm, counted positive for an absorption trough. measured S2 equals 0.44 nm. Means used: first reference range 32.4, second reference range 29.1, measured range 19.8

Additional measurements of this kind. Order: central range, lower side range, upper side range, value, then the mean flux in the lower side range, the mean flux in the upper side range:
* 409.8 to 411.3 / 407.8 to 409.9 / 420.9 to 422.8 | 0.399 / 35.4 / 22.6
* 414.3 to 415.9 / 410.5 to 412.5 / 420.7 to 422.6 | -0.457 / 23.7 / 23.5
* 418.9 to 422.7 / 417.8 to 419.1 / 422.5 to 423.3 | 0.196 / 23.1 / 23.8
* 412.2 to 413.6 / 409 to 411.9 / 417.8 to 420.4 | 0.170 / 25.4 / 21.2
